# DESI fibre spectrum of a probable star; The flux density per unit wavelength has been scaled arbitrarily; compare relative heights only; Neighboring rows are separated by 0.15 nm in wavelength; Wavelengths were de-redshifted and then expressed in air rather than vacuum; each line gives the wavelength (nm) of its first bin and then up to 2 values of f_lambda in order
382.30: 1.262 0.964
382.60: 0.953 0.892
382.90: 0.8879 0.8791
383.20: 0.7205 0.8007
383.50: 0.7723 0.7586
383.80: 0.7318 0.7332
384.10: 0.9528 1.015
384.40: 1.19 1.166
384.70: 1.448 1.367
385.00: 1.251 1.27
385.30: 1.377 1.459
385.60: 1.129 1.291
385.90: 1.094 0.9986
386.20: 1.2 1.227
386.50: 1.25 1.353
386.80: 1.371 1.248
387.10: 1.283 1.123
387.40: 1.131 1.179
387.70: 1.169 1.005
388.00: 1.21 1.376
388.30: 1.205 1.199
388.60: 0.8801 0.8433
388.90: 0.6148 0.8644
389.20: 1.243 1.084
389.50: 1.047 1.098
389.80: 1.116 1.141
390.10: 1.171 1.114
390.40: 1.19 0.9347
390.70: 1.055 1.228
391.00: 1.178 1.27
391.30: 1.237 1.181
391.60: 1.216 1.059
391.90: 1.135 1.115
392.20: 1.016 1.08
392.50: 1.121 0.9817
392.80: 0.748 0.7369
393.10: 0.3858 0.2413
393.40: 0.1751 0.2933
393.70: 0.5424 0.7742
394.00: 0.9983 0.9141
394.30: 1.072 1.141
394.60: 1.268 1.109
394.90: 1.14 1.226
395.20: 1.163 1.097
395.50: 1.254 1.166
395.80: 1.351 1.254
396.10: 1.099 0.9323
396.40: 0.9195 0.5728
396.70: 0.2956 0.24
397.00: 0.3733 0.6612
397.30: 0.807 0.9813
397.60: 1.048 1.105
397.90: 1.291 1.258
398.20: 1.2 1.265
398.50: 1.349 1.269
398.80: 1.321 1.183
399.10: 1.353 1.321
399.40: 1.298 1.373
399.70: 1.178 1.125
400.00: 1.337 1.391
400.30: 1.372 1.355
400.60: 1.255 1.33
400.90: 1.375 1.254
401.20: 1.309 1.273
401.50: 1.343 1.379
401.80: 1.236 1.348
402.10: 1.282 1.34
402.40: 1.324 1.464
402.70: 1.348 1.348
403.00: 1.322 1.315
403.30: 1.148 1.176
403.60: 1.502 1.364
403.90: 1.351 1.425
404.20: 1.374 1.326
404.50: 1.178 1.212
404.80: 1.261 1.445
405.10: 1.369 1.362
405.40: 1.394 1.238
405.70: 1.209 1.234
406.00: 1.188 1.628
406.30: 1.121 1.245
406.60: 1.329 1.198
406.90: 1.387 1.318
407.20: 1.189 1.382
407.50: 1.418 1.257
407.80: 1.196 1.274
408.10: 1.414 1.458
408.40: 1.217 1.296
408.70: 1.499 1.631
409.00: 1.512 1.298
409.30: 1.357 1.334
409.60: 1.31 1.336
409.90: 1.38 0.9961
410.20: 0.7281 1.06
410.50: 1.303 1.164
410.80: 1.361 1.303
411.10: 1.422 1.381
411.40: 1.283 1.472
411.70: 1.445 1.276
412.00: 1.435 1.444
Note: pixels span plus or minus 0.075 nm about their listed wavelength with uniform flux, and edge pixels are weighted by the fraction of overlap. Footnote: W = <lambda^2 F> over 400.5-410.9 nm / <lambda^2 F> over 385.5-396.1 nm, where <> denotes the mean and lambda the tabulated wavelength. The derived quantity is 1.33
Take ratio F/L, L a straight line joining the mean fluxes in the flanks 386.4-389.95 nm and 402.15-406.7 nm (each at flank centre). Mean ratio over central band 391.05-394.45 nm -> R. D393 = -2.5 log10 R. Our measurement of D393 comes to 0.31 mag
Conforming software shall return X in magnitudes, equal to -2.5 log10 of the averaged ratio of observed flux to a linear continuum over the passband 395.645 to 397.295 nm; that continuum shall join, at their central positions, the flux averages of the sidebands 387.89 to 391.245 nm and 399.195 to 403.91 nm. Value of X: 0.470 mag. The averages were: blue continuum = 1.09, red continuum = 1.32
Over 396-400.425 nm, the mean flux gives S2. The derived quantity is 1.07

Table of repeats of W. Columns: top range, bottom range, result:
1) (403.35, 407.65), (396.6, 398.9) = 1.42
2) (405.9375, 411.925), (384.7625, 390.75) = 1.26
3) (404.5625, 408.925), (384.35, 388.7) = 1.20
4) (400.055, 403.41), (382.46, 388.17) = 1.30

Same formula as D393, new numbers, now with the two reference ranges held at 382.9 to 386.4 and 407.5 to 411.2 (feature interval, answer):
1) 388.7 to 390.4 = 0.08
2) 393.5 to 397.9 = 0.25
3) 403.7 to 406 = -0.05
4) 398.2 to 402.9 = -0.08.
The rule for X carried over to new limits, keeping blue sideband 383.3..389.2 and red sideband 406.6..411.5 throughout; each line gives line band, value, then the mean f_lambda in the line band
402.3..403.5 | -0.05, 1.31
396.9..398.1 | 0.30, 0.919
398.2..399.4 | -0.06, 1.29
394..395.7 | 0.05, 1.13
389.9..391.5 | 0.00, 1.15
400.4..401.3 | -0.06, 1.31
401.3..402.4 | -0.06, 1.32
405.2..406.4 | -0.01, 1.29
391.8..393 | 0.17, 0.998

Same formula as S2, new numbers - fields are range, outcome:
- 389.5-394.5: 0.96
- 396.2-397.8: 0.712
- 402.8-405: 1.31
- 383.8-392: 1.15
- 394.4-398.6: 1.02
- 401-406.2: 1.32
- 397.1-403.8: 1.27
